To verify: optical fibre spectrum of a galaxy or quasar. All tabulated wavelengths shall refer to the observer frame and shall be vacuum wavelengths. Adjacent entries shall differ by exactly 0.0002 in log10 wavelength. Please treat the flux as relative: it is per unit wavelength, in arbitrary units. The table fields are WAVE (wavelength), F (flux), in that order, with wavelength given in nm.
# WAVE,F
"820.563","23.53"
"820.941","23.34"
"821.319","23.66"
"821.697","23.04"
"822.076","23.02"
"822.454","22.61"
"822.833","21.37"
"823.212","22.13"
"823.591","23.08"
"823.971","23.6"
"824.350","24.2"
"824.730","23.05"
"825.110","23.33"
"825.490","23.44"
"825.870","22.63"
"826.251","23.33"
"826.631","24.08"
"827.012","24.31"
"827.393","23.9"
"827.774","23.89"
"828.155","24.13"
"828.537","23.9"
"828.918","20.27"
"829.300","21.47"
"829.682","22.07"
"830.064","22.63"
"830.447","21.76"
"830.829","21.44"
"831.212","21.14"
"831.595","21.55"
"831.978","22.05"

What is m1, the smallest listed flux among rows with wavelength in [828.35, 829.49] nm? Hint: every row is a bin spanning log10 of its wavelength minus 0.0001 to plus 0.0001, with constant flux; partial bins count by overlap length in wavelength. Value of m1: 20.27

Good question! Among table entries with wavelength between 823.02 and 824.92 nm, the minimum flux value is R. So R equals 22.13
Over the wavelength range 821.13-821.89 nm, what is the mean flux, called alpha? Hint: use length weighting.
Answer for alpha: 23.3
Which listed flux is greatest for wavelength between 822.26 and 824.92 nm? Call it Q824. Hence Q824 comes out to 24.2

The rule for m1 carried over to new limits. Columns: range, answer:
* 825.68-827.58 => 22.63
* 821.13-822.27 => 23.02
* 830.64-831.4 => 21.14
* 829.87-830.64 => 21.76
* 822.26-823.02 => 21.37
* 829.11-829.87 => 21.47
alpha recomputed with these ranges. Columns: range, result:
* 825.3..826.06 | 23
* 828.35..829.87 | 21.9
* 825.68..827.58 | 23.6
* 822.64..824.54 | 22.9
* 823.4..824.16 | 23.3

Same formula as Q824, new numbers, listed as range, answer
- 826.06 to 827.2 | 24.31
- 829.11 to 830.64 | 22.63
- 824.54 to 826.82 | 24.08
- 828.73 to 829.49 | 21.47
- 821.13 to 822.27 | 23.66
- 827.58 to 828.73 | 24.13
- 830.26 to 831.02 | 21.76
